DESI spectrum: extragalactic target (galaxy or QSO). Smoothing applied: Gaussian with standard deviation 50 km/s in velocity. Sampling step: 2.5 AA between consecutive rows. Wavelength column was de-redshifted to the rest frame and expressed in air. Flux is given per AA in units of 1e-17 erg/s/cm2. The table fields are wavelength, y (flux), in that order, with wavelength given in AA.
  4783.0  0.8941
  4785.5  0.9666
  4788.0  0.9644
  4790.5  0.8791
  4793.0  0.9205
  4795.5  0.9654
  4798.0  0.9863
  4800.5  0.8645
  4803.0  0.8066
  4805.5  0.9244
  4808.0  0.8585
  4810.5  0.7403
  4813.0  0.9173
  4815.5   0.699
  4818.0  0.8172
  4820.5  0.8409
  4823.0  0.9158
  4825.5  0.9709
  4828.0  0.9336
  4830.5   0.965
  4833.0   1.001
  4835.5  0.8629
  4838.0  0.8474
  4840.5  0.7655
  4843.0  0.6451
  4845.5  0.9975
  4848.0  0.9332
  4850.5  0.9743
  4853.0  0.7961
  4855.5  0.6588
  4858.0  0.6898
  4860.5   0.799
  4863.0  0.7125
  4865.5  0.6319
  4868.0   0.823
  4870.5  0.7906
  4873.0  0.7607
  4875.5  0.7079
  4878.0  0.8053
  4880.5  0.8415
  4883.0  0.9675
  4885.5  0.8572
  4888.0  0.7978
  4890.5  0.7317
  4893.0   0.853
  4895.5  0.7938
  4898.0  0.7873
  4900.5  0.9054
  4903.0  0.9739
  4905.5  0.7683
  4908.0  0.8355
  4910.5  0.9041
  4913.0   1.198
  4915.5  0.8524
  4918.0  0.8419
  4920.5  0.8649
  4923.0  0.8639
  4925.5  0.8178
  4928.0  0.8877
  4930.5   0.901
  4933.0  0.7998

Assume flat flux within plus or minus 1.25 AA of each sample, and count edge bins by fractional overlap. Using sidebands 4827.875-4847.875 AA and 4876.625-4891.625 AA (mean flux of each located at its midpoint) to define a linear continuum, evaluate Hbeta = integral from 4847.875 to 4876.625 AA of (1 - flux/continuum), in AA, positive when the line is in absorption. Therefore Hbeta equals 2.9 AA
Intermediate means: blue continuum 0.877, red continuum 0.833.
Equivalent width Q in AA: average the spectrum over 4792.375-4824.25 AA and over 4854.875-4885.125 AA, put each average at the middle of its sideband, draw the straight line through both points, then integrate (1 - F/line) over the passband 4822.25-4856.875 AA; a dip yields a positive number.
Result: -2.4 AA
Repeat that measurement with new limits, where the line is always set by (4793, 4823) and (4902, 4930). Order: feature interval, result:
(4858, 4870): 1.9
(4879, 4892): 0.6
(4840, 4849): 0.3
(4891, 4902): 0.7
